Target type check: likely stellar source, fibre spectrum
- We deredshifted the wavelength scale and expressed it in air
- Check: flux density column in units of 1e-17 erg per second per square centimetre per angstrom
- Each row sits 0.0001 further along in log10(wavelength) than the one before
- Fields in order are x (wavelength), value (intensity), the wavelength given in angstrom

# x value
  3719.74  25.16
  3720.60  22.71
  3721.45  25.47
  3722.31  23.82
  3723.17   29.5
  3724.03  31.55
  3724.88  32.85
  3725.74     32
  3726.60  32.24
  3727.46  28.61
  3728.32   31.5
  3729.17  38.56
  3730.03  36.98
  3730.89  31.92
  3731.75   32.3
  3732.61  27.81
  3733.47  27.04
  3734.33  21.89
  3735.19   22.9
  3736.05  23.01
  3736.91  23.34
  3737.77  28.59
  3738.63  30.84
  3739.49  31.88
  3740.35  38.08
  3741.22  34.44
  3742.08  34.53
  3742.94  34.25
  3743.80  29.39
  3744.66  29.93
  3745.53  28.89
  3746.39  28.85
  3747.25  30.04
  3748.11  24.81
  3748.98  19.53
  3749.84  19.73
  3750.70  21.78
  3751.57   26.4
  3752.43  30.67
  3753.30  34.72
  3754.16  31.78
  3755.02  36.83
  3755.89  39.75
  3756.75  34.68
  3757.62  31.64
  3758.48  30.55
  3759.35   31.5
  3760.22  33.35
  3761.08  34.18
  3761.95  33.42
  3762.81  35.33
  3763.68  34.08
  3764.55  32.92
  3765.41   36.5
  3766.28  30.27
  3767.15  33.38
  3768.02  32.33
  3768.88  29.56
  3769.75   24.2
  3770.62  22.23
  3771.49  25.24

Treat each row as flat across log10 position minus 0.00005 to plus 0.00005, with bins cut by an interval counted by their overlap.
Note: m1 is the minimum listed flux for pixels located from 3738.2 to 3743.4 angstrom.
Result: 30.84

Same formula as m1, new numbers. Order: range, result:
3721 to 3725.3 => 23.82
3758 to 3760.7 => 30.55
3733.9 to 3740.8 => 21.89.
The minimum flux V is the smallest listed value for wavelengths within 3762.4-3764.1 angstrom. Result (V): 34.08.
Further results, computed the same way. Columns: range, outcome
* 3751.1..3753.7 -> 26.4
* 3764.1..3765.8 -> 32.92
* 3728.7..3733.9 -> 27.04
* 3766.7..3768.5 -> 32.33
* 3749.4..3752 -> 19.73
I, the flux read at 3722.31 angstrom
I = 23.82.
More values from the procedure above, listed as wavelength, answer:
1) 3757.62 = 31.64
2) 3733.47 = 27.04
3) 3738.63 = 30.84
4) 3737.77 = 28.59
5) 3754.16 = 31.78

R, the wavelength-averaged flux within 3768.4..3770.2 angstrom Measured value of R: 27.1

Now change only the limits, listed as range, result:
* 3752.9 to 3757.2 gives 35.6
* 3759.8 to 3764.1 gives 34.1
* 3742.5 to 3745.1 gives 31.2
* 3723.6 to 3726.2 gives 32.2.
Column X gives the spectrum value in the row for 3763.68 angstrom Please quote 34.08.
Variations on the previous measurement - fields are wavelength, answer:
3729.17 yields 38.56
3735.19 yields 22.9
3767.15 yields 33.38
